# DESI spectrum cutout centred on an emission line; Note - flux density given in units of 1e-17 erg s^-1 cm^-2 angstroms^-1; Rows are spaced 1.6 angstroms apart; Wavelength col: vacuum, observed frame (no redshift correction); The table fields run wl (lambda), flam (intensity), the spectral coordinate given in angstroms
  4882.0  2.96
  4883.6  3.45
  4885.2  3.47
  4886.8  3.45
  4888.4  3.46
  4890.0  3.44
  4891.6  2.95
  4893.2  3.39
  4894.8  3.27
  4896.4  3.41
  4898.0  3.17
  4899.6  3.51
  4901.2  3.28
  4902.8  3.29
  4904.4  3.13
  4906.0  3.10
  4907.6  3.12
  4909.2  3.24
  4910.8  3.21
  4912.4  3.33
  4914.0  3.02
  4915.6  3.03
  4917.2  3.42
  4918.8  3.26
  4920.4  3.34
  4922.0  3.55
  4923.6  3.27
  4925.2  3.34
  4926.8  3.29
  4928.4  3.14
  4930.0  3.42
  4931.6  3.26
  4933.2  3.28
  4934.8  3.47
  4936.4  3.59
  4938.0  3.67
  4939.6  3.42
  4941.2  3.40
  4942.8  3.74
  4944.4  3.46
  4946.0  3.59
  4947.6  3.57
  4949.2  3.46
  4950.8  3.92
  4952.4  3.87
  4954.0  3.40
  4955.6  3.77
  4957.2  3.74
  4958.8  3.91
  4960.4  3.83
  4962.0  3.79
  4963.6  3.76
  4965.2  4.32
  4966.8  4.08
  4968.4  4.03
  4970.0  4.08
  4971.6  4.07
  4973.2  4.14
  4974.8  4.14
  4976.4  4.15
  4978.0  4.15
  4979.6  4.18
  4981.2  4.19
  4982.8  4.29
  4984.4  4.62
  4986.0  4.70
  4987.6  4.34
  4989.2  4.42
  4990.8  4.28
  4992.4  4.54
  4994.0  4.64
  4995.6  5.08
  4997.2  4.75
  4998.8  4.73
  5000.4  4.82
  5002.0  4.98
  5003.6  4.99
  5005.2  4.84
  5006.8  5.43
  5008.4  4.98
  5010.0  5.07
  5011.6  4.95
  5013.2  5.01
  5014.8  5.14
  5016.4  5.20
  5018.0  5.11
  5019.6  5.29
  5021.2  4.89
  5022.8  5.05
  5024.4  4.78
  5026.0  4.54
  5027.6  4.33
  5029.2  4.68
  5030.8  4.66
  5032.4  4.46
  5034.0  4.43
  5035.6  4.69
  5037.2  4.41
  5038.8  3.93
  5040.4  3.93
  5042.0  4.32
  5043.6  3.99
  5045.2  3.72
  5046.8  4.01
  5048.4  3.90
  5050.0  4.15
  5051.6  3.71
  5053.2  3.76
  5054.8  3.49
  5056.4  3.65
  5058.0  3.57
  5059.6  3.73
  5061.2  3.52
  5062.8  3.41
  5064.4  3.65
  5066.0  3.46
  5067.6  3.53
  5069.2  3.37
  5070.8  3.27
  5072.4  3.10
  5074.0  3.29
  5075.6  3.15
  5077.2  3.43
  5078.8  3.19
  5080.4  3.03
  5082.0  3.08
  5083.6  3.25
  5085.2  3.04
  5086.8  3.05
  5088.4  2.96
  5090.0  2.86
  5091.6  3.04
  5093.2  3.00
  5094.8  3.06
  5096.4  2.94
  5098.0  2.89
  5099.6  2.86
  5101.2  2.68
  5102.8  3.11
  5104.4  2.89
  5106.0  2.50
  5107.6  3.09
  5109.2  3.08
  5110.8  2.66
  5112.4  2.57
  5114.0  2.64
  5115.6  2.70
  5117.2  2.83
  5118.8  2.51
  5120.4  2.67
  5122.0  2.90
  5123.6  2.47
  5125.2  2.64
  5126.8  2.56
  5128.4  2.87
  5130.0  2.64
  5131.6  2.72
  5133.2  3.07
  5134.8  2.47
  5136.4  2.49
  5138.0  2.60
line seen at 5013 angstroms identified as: C III] 1909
